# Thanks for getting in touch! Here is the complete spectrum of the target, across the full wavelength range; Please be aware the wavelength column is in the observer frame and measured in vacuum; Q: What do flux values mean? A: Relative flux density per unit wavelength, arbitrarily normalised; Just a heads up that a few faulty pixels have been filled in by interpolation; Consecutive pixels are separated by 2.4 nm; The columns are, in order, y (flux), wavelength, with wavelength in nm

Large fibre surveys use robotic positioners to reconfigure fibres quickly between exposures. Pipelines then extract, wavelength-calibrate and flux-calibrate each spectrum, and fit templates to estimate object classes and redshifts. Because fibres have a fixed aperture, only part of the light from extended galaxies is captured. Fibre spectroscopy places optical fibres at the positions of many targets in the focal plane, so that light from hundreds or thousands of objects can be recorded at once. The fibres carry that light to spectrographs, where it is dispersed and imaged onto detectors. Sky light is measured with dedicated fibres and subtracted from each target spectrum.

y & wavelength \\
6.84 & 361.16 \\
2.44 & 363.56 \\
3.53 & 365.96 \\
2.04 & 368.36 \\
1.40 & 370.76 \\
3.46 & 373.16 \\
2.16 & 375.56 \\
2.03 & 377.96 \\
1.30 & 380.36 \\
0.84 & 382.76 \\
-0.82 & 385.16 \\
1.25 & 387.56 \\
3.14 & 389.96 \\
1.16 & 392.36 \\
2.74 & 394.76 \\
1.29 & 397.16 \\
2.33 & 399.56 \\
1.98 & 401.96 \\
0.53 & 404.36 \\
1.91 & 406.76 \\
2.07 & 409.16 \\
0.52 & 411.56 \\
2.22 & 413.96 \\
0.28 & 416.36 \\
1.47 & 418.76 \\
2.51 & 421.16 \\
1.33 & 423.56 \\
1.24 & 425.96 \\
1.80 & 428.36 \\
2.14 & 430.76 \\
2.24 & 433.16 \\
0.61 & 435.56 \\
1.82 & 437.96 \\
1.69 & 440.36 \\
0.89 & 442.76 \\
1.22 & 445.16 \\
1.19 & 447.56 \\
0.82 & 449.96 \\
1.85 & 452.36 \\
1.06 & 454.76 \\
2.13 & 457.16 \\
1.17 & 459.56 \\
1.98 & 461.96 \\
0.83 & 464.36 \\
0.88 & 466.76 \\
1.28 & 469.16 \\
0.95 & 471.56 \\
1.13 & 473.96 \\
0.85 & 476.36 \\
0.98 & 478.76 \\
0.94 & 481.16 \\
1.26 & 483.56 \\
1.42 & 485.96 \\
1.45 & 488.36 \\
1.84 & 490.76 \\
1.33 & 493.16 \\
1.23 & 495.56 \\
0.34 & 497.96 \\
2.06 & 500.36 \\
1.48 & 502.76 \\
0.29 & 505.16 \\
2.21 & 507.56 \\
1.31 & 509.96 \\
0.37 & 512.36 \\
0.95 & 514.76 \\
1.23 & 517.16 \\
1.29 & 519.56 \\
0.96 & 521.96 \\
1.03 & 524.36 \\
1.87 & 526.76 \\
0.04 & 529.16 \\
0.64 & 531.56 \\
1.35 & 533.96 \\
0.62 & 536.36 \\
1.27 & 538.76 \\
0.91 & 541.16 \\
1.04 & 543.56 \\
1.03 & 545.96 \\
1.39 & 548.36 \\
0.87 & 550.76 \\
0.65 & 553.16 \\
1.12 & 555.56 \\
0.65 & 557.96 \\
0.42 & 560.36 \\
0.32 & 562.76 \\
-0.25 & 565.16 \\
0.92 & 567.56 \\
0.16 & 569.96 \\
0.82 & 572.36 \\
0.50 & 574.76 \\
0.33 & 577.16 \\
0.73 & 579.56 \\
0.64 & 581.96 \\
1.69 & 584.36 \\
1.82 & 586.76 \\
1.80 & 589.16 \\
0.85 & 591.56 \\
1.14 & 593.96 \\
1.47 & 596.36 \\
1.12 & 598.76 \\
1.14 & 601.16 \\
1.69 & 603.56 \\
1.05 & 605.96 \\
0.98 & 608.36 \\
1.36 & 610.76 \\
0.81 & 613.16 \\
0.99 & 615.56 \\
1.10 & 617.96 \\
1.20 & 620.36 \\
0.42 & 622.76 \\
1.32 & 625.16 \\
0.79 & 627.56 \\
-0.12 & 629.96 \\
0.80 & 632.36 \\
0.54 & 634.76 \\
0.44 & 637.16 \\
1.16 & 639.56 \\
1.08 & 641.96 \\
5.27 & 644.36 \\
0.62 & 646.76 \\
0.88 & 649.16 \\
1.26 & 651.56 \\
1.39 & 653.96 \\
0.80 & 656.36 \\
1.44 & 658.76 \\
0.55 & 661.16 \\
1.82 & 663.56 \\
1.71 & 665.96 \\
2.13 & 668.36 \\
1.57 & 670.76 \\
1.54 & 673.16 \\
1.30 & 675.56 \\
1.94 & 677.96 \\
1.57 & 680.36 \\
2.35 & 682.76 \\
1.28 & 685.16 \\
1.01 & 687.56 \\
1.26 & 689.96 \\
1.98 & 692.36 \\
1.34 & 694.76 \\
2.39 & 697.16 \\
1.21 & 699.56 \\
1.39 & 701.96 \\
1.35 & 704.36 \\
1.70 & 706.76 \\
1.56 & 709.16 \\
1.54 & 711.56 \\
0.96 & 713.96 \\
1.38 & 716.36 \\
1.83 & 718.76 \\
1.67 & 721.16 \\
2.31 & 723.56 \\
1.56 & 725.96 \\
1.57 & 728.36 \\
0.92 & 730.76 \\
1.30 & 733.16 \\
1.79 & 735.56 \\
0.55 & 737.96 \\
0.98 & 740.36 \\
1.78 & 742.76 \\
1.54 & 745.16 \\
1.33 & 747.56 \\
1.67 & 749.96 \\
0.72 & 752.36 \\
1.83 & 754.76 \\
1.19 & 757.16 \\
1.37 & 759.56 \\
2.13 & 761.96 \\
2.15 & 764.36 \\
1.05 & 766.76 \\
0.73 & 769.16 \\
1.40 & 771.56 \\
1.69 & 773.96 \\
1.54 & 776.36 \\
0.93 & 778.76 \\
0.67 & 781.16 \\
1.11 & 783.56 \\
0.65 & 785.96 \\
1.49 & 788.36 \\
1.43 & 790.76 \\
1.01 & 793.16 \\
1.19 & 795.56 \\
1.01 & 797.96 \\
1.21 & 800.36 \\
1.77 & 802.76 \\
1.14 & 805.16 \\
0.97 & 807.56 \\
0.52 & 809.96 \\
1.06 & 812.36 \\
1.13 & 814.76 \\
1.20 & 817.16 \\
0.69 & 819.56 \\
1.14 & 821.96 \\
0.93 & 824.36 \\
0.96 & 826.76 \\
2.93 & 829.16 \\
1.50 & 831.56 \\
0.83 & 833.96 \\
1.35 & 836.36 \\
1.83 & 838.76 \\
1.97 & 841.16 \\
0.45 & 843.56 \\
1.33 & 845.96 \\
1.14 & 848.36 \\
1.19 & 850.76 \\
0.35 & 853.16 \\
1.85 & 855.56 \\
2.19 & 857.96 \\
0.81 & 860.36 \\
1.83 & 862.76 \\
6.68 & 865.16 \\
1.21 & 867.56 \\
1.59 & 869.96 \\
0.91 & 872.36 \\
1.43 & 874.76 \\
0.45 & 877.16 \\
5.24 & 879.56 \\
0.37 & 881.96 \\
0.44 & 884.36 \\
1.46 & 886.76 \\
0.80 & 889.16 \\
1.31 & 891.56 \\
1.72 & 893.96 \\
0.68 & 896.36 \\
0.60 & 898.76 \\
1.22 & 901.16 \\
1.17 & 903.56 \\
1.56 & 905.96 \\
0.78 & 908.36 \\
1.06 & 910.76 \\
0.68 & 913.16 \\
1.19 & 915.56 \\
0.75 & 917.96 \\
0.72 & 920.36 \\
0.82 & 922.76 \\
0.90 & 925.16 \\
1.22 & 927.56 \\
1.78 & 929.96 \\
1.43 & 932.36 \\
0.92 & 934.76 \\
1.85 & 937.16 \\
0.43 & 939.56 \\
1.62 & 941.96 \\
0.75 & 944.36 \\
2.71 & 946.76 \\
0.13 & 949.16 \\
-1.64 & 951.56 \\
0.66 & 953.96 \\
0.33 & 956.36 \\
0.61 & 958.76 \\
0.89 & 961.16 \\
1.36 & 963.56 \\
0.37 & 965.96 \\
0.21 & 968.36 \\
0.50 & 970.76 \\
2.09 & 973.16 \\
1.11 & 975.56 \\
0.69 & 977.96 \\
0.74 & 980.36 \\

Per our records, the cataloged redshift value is 0.727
